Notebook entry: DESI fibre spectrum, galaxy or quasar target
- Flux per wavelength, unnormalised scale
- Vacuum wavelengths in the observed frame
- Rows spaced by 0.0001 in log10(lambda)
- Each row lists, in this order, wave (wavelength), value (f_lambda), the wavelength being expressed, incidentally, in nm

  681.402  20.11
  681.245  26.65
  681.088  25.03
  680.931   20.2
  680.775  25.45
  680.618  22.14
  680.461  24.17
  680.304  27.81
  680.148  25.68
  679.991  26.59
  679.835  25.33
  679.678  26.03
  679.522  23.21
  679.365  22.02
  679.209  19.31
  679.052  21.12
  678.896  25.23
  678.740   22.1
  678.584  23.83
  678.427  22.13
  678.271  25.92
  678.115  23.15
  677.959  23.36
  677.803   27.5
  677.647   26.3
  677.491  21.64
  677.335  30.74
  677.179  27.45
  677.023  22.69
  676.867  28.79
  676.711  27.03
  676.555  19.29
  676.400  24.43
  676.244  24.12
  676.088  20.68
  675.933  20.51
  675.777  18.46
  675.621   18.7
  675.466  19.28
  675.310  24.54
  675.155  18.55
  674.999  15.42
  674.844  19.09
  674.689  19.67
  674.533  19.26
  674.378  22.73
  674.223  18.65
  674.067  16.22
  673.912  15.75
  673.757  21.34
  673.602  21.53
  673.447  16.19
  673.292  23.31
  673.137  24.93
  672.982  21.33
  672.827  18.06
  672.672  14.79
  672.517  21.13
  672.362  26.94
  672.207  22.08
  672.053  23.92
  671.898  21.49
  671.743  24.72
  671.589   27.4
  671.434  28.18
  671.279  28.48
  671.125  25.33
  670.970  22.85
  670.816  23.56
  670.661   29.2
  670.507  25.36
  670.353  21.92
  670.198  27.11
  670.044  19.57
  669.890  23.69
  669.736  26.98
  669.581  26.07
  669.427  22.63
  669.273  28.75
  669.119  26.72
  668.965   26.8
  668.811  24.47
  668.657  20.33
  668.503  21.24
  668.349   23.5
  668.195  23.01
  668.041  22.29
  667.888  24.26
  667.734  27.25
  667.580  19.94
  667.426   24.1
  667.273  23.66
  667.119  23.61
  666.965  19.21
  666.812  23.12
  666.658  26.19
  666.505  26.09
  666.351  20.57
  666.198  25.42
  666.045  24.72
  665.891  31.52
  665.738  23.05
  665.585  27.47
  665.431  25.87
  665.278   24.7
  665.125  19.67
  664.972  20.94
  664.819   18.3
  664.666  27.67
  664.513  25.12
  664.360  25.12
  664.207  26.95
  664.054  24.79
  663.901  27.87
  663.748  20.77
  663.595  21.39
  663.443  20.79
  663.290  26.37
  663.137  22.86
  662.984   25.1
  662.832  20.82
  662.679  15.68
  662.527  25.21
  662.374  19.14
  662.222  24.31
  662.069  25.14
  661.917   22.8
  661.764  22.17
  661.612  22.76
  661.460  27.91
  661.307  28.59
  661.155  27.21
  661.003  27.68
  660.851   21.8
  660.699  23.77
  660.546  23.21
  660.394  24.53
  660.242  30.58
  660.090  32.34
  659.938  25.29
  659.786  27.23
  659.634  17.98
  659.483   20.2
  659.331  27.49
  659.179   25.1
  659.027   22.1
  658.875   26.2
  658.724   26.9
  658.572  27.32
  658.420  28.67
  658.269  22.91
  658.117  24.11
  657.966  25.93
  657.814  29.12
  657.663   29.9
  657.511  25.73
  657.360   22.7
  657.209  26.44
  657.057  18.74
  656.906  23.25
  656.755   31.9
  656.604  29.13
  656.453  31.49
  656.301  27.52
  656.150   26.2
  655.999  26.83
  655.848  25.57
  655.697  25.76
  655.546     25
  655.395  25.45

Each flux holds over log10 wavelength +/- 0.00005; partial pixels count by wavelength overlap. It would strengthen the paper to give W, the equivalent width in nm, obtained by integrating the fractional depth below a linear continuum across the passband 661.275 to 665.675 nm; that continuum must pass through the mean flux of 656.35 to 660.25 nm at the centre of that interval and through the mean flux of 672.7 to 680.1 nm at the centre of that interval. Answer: 0.232 nm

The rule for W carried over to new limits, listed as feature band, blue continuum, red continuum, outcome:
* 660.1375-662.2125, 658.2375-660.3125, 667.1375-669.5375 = 0.01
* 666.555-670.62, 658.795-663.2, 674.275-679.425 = -0.09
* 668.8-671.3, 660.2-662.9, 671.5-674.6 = -0.38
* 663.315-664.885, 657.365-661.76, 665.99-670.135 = 0.05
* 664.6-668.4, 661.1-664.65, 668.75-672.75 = 0.06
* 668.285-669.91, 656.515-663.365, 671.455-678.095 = -0.11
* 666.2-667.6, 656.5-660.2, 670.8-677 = 0.02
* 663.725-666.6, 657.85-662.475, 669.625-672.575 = 0.03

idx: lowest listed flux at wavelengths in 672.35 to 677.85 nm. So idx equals 14.79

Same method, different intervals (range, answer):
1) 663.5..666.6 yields 18.3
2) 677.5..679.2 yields 21.12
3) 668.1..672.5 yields 19.57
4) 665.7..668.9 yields 19.21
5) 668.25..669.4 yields 20.33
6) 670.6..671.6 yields 22.85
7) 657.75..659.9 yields 17.98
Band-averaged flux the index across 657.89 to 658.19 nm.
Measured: 25.1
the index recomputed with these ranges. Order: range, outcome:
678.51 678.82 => 23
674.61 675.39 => 19.4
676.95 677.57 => 25.6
